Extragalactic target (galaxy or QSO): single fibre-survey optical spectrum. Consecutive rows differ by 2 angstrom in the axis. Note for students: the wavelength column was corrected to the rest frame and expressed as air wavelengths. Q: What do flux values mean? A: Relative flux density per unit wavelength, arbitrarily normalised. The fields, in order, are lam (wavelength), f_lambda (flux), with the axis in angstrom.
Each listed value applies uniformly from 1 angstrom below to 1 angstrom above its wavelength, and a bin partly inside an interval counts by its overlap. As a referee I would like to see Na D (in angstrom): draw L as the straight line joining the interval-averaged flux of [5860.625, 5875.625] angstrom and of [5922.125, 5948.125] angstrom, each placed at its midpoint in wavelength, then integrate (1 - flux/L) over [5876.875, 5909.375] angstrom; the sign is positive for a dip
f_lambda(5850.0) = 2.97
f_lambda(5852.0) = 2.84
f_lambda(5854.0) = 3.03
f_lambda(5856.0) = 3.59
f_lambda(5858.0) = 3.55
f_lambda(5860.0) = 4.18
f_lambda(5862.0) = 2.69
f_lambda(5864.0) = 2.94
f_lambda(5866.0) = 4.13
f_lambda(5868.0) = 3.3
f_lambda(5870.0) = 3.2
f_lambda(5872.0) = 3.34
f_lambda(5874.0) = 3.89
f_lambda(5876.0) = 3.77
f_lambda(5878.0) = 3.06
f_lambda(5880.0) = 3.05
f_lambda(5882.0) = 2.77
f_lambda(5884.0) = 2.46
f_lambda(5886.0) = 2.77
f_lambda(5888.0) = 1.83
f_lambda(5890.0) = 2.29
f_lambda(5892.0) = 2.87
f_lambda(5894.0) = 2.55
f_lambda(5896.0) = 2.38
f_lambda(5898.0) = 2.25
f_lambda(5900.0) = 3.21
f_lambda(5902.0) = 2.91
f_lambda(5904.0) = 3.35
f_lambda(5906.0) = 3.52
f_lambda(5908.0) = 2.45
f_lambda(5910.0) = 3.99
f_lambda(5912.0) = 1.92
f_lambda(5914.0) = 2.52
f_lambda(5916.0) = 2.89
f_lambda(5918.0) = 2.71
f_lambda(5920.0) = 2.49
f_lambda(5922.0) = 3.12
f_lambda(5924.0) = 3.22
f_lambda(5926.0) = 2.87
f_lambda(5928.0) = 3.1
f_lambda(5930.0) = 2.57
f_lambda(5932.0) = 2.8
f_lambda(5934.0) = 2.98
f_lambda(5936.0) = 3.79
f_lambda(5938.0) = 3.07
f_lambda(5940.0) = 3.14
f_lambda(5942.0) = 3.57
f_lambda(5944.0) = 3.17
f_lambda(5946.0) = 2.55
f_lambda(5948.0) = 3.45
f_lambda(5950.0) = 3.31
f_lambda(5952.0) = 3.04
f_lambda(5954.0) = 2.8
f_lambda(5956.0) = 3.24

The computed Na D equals 5.2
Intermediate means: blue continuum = 3.39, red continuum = 3.09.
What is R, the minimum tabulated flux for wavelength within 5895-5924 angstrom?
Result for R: 1.92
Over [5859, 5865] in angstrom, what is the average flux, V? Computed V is 3.27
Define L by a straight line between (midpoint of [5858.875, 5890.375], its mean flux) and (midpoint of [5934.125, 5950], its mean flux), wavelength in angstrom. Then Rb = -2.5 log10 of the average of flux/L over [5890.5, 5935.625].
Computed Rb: 0.12 mag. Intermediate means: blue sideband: 3.12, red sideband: 3.24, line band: 2.86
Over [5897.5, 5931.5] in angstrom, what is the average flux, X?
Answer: 2.9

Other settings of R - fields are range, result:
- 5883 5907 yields 1.83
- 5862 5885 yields 2.46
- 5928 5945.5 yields 2.57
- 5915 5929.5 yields 2.49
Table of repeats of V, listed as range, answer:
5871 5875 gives 3.62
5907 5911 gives 3.22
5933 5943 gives 3.31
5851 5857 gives 3.15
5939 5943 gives 3.35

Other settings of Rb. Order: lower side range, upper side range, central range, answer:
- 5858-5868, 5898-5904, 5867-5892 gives 0.10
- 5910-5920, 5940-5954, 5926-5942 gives -0.05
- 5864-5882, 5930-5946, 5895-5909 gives 0.15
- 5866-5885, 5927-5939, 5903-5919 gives 0.08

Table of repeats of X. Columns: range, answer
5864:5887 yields 3.24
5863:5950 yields 2.99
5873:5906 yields 2.86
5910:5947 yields 2.94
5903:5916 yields 2.95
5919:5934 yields 2.89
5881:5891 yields 2.42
